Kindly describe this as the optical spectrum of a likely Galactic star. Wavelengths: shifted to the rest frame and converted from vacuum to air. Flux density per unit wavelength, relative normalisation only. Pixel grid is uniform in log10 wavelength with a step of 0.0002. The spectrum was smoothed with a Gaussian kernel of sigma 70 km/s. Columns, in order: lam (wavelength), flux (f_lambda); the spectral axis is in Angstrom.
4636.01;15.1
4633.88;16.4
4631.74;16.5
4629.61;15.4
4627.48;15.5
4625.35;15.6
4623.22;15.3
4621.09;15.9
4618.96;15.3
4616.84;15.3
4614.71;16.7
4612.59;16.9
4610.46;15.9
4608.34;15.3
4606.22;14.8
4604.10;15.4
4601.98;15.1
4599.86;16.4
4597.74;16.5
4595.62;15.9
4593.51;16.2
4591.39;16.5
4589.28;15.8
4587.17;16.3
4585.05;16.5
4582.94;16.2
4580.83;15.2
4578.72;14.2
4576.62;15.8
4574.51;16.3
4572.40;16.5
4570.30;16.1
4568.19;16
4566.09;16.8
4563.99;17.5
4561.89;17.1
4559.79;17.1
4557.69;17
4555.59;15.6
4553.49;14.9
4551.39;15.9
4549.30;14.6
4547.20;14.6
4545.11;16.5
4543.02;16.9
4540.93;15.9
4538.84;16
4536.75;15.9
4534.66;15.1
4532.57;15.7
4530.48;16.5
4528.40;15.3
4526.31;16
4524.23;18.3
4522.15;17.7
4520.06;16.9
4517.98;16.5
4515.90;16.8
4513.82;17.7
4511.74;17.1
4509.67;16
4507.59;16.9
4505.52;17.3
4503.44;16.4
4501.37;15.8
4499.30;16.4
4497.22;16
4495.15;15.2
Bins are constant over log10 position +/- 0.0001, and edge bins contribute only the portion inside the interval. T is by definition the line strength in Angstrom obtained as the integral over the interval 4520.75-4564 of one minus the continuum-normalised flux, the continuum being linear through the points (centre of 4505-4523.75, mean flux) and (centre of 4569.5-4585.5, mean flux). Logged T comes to 0.8 Angstrom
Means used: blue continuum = 17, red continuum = 15.8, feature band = 16.2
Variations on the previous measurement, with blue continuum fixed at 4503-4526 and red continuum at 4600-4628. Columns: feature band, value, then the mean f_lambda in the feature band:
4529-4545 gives 0.68 Angstrom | 16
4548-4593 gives 0.46 Angstrom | 16.1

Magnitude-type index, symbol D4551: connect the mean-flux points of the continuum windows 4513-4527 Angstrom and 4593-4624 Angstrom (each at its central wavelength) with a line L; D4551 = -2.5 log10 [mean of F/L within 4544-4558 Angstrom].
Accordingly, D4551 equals 0.08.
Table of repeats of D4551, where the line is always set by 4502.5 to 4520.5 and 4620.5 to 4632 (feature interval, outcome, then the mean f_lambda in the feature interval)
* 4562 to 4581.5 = 0.01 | 16.1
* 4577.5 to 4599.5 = 0.01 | 15.9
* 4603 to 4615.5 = 0.00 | 15.8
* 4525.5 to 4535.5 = 0.06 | 15.7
